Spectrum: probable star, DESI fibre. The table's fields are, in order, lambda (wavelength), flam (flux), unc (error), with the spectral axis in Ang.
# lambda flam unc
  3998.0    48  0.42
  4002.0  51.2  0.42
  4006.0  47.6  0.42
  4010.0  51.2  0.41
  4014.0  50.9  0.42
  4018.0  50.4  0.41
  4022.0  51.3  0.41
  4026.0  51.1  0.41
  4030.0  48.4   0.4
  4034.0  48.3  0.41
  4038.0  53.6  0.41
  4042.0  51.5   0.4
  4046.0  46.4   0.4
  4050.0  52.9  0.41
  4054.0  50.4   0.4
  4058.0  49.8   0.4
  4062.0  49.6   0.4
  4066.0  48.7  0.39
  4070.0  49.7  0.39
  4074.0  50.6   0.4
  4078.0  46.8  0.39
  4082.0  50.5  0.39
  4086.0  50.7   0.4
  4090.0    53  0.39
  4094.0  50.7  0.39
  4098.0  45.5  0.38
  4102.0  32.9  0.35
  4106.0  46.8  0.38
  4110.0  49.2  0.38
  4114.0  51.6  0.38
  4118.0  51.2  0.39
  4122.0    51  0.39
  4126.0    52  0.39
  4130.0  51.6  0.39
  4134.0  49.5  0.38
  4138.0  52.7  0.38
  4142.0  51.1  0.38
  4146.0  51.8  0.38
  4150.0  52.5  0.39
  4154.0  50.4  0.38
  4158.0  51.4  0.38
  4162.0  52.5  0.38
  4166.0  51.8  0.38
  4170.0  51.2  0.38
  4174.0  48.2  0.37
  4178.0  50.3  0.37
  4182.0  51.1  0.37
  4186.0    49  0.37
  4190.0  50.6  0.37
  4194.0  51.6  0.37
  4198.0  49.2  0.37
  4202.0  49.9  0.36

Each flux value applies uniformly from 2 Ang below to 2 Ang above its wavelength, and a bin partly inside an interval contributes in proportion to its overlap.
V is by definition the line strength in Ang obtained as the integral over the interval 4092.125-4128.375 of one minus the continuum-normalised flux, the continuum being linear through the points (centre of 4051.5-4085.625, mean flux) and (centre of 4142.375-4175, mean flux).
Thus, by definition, 1.8 Ang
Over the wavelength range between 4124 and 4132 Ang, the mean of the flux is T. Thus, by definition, 51.8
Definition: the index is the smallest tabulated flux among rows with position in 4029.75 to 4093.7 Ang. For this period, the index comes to 46.4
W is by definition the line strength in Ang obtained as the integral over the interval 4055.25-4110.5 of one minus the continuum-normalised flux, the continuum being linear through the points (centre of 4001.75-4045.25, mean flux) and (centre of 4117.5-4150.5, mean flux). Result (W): 3.0 Ang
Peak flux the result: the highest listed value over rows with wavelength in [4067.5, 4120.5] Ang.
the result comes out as 53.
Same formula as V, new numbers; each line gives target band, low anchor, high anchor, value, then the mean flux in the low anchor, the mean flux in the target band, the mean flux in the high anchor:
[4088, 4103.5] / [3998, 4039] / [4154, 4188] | 1.38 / 50.2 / 45.9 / 50.7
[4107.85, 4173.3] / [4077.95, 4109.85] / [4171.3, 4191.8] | -3.53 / 47.3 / 51.3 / 49.9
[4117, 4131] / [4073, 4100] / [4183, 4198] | -0.44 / 49.7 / 51.5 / 50.3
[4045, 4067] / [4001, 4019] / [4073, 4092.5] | 0.20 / 50.2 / 49.8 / 50.3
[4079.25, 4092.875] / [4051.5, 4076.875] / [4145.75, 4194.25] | -0.30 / 49.8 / 51.1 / 50.9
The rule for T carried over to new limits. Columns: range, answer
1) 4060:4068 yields 49.2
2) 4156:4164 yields 52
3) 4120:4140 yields 51.4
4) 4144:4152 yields 52.1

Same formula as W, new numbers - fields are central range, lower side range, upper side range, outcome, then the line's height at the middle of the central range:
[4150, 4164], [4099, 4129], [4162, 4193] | -0.55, 49.6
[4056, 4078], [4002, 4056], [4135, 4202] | 0.47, 50.5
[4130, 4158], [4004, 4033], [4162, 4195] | -0.50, 50.5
